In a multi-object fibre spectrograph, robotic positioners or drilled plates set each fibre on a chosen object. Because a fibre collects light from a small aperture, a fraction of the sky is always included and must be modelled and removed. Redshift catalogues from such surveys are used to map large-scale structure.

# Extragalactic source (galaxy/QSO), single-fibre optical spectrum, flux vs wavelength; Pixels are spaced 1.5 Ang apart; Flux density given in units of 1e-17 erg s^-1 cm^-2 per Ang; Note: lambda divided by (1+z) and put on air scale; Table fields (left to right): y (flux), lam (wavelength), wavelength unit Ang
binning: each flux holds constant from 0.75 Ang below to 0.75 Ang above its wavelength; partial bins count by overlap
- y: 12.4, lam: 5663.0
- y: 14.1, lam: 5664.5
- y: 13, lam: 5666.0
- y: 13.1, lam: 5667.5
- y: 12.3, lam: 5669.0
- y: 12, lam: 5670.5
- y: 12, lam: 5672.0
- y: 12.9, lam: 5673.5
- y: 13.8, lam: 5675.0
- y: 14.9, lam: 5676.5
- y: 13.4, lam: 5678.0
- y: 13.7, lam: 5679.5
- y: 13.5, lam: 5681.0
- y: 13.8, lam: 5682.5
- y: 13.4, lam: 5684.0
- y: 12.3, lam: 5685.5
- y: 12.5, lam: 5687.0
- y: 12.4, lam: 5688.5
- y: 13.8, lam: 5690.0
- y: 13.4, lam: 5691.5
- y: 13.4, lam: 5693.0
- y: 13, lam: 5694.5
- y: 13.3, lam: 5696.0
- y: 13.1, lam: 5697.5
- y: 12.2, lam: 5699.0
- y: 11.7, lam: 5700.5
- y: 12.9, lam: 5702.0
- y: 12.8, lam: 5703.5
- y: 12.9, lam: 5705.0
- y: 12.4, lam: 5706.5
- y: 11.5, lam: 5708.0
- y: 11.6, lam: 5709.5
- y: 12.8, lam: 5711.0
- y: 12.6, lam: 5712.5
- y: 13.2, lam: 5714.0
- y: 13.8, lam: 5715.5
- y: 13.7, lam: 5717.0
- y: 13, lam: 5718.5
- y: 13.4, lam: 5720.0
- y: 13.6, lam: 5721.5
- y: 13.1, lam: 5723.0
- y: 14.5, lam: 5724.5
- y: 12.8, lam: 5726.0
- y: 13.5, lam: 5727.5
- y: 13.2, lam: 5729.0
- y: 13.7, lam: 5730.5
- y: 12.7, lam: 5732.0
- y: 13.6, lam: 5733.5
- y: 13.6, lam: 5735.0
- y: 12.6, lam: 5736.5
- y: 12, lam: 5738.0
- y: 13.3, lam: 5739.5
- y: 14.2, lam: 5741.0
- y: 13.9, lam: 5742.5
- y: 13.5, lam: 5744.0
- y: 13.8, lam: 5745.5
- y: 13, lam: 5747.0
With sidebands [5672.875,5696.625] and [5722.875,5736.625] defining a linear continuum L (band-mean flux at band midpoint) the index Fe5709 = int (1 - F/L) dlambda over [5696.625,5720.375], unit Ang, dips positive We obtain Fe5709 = 1.1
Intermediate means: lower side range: 13.3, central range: 12.7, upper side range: 13.4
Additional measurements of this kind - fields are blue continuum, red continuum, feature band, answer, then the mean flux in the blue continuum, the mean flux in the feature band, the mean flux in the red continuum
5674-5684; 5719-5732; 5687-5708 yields 1.29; 13.8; 12.8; 13.4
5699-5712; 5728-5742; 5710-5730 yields -0.84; 12.3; 13.3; 13.2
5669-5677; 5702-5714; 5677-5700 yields -0.72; 13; 13.2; 12.5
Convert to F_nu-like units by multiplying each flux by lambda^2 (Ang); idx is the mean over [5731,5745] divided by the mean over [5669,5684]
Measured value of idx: 1.02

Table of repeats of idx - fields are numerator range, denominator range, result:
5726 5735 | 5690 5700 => 1.03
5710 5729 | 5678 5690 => 1.02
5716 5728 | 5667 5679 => 1.05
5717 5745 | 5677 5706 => 1.04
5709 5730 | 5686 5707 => 1.04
